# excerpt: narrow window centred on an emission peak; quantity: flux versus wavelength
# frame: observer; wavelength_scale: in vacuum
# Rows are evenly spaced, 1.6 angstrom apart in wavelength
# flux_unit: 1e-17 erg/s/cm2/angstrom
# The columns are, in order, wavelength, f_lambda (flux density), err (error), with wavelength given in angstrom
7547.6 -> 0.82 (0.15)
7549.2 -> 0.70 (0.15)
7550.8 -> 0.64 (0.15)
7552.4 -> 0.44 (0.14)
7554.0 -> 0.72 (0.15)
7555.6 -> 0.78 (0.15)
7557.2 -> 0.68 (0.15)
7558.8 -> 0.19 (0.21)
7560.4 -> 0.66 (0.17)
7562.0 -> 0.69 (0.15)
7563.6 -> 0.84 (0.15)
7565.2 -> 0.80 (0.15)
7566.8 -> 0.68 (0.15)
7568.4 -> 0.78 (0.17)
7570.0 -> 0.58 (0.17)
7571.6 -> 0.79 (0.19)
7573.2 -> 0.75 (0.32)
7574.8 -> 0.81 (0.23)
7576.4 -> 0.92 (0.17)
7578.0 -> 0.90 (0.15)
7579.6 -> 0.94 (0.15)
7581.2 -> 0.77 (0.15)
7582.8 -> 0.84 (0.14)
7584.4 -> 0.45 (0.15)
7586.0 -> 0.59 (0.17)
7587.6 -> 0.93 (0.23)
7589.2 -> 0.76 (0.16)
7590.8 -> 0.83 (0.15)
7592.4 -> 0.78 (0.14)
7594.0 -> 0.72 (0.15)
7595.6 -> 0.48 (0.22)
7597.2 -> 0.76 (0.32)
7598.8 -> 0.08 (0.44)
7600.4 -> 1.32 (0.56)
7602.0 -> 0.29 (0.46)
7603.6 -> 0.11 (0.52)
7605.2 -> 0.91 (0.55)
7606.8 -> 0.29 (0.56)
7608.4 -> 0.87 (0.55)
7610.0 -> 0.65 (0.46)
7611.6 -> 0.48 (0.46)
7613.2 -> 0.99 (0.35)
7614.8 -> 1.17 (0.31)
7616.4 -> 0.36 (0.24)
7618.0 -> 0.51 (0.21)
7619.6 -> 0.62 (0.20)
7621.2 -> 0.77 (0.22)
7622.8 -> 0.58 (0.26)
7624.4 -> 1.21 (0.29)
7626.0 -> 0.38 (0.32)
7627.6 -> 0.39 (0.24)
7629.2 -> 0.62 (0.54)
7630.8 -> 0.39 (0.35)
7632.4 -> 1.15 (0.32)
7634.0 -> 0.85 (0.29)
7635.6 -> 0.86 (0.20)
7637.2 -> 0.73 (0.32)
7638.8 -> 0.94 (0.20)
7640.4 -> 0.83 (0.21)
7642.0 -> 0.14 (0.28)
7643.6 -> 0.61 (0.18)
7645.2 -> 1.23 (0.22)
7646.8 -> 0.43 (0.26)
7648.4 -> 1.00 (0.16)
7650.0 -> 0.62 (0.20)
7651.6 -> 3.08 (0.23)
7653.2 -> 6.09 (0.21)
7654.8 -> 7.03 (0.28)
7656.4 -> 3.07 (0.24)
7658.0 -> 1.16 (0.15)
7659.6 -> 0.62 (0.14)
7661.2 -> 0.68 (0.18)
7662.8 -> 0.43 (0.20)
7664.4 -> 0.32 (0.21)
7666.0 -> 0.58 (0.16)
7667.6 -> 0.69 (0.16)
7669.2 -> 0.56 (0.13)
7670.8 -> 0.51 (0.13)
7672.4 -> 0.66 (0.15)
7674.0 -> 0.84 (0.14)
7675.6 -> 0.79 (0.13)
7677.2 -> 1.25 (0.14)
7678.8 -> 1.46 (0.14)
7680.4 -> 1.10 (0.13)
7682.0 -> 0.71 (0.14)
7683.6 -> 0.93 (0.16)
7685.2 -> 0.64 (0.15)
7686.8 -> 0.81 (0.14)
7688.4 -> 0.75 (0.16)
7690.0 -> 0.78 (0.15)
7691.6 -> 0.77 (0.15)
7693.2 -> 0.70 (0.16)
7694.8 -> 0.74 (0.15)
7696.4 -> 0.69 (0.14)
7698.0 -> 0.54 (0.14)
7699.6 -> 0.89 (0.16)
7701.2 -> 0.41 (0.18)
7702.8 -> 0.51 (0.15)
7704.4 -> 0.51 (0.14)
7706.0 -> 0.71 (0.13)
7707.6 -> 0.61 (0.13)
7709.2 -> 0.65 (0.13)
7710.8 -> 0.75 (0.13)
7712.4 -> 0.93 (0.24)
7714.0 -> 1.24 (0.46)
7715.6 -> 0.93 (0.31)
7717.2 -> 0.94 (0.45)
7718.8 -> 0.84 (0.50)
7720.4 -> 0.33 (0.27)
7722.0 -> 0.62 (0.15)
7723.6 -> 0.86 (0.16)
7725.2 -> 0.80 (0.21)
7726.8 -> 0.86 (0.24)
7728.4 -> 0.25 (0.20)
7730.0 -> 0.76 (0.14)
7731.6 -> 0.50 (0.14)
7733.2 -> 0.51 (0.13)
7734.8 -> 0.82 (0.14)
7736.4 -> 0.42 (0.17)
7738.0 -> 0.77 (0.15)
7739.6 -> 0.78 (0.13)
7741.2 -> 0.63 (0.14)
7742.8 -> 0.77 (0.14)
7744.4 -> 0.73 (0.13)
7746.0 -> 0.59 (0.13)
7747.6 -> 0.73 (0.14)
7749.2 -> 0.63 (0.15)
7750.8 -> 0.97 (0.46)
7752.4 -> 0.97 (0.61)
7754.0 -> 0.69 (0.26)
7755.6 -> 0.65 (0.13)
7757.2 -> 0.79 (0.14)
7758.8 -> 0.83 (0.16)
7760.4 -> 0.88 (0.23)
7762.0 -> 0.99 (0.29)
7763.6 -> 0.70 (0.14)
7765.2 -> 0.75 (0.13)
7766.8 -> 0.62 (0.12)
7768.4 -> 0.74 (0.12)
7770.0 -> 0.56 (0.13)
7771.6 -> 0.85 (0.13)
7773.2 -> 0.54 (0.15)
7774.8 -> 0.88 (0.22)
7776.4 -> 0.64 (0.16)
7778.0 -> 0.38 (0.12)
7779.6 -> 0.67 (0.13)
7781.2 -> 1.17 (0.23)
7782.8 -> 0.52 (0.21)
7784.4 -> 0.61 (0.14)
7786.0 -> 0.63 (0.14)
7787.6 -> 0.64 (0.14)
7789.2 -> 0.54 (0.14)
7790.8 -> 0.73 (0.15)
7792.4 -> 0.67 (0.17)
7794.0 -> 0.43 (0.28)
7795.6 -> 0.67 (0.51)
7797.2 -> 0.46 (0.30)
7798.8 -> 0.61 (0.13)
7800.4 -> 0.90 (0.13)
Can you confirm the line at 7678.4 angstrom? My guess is [N II] 6583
